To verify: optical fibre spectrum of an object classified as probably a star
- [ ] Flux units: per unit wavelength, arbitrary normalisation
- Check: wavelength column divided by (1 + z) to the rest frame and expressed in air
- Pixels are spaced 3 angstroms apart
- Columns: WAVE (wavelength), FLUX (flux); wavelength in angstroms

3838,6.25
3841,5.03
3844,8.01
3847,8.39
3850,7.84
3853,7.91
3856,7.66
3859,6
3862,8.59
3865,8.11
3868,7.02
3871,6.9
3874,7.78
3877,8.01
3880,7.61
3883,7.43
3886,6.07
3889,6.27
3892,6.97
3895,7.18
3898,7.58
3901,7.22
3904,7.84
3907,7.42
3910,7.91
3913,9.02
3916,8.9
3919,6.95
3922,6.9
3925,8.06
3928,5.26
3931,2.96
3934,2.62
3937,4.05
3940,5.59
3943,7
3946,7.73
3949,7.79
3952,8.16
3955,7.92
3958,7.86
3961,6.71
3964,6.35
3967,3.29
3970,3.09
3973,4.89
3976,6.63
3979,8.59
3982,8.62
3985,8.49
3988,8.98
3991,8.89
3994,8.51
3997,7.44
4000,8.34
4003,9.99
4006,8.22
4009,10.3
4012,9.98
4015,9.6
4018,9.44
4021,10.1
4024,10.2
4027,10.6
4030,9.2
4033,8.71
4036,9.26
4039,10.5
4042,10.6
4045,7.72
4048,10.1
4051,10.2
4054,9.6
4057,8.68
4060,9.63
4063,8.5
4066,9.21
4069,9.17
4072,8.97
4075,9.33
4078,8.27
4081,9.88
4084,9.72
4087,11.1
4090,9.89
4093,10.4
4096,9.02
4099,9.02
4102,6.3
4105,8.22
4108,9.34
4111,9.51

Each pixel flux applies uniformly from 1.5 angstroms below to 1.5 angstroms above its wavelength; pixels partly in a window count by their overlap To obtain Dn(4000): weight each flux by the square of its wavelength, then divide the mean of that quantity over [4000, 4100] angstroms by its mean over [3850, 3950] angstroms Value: 1.5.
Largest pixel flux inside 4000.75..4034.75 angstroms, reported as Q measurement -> 10.6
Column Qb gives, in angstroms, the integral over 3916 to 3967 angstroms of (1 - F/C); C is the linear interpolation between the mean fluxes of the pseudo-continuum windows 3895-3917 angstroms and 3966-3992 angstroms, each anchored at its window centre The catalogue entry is 7.1 angstroms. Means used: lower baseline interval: 7.91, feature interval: 6.35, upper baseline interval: 6.86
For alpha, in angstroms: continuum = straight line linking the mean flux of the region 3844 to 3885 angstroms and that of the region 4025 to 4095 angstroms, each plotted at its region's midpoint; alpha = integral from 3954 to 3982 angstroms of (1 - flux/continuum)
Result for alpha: 7.74 angstroms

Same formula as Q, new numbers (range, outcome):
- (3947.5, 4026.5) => 10.3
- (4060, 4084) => 9.88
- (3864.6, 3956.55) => 9.02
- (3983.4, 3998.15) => 8.98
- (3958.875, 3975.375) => 6.71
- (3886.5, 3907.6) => 7.84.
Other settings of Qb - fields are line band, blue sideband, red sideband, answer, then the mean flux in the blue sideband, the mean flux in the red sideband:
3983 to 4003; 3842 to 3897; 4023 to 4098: 0.5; 7.41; 9.53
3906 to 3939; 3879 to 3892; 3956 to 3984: 1.4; 6.83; 6.3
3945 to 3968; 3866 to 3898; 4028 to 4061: 3.3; 7.16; 9.49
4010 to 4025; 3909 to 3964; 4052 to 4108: -3.3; 6.72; 9.18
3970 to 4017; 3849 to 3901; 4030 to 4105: 1.3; 7.34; 9.3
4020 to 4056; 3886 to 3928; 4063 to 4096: -2.8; 7.42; 9.52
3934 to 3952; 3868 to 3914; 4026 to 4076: 4.0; 7.38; 9.4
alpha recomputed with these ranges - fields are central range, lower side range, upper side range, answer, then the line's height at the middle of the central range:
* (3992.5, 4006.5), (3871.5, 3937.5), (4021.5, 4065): 0.3 angstroms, 8.7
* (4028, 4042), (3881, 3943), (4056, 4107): -1.9 angstroms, 8.45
